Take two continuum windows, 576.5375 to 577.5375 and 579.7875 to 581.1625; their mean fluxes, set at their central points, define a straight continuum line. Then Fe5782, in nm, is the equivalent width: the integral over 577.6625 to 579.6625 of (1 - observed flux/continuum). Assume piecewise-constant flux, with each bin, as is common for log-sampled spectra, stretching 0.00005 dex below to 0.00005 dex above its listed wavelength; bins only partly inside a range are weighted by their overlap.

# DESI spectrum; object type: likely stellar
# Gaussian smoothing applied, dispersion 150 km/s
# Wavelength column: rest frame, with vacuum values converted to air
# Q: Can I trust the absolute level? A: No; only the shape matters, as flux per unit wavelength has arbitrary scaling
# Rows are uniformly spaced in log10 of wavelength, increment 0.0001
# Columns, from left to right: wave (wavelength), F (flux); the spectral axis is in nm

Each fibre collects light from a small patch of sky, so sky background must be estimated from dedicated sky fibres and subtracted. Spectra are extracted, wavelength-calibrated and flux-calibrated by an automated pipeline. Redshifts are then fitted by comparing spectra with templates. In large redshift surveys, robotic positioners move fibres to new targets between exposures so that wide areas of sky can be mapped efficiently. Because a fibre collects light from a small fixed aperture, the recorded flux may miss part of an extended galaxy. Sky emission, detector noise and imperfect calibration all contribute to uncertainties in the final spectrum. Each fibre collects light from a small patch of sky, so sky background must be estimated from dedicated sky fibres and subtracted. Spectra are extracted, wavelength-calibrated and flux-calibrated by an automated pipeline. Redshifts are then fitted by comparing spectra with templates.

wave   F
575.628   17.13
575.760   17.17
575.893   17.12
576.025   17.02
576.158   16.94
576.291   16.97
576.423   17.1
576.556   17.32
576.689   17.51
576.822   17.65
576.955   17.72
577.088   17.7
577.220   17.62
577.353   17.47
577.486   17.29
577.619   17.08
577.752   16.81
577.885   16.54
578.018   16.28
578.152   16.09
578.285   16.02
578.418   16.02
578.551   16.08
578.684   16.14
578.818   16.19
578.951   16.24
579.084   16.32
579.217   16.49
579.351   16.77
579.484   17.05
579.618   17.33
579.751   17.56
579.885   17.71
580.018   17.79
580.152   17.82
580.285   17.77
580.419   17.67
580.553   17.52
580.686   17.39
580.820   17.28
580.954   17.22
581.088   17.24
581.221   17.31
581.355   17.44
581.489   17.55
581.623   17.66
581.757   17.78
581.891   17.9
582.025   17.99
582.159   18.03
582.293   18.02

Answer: 0.13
